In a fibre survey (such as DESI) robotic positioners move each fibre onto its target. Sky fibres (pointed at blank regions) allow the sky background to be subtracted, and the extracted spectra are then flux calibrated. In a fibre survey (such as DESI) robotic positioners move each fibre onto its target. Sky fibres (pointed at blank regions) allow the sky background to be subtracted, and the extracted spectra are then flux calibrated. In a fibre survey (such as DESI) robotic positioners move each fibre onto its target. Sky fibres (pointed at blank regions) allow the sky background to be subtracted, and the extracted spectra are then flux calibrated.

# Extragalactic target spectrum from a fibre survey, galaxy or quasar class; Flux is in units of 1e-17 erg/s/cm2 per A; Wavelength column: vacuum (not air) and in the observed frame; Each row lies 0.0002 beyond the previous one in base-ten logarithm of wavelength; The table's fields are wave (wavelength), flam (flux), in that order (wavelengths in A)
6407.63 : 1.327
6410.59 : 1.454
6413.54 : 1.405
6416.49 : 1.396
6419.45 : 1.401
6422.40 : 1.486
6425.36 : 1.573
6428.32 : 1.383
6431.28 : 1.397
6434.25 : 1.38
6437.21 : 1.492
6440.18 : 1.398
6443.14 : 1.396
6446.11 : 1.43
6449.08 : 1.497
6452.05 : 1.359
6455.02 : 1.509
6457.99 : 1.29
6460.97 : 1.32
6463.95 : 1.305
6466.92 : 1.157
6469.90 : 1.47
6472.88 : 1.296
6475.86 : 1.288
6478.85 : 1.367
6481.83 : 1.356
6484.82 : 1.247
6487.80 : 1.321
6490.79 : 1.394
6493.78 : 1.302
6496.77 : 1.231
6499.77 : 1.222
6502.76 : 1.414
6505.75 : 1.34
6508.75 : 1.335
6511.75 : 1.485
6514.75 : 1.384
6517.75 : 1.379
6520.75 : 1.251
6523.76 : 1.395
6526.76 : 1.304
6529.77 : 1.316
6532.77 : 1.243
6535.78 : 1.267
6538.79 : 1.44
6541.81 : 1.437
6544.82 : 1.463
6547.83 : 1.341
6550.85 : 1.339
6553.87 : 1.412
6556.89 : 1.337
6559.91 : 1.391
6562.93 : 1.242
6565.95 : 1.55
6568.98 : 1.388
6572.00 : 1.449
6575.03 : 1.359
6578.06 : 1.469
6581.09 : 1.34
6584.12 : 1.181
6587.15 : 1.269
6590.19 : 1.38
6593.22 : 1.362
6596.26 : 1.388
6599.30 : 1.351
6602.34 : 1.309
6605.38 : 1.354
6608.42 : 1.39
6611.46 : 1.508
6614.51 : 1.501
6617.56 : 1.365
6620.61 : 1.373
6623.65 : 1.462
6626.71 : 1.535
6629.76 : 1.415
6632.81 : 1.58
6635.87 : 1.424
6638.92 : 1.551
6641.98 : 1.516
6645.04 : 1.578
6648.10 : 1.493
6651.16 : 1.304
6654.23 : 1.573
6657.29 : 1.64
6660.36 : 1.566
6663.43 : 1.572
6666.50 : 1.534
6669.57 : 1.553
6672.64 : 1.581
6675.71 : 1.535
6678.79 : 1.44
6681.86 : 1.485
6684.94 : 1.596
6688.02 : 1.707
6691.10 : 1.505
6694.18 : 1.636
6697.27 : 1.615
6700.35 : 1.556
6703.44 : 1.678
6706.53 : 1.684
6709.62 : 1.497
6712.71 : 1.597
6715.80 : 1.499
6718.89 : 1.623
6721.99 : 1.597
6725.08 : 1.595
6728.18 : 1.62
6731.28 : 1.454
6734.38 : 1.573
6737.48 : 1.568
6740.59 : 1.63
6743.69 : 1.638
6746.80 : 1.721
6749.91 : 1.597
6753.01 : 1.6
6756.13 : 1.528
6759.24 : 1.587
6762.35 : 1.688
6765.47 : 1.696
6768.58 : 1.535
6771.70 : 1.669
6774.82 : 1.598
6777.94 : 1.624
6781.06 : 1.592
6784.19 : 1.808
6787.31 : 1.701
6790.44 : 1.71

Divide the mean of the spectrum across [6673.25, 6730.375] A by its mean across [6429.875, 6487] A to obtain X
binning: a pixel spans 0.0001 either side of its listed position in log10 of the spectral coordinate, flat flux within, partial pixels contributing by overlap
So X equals 1.2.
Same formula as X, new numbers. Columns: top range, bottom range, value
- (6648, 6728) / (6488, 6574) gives 1.15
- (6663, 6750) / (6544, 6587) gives 1.15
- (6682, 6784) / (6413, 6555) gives 1.17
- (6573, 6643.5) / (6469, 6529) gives 1.05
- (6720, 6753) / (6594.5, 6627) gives 1.14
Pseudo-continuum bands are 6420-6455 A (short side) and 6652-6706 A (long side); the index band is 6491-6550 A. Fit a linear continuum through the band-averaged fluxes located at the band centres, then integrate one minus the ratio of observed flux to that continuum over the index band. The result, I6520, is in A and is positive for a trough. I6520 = 5.5 A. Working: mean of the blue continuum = 1.44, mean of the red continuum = 1.57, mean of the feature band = 1.35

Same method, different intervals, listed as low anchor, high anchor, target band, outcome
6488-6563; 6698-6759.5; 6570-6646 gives 1.72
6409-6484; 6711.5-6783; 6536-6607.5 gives 5.24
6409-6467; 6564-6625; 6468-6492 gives 1.08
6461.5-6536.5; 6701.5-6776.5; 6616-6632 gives 0.35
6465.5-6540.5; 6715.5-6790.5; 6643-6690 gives -0.78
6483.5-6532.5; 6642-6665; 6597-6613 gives 0.89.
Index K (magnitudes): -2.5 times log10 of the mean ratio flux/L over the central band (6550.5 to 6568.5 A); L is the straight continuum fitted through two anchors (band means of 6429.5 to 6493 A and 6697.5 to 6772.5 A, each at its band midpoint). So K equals 0.05 mag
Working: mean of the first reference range 1.36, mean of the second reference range 1.6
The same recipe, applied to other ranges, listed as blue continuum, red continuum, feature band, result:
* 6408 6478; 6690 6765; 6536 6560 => 0.06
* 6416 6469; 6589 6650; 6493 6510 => 0.08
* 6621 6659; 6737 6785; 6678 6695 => -0.01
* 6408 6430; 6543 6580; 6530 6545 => 0.03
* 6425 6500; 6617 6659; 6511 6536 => 0.05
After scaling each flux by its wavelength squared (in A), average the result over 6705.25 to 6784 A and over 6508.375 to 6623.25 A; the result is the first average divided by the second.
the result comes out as 1.23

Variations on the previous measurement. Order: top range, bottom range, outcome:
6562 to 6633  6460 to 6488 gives 1.10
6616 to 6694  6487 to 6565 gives 1.17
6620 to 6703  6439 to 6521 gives 1.20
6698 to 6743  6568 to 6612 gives 1.21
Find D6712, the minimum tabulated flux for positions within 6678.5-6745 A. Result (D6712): 1.44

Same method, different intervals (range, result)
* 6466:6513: 1.157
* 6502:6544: 1.243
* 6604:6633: 1.354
